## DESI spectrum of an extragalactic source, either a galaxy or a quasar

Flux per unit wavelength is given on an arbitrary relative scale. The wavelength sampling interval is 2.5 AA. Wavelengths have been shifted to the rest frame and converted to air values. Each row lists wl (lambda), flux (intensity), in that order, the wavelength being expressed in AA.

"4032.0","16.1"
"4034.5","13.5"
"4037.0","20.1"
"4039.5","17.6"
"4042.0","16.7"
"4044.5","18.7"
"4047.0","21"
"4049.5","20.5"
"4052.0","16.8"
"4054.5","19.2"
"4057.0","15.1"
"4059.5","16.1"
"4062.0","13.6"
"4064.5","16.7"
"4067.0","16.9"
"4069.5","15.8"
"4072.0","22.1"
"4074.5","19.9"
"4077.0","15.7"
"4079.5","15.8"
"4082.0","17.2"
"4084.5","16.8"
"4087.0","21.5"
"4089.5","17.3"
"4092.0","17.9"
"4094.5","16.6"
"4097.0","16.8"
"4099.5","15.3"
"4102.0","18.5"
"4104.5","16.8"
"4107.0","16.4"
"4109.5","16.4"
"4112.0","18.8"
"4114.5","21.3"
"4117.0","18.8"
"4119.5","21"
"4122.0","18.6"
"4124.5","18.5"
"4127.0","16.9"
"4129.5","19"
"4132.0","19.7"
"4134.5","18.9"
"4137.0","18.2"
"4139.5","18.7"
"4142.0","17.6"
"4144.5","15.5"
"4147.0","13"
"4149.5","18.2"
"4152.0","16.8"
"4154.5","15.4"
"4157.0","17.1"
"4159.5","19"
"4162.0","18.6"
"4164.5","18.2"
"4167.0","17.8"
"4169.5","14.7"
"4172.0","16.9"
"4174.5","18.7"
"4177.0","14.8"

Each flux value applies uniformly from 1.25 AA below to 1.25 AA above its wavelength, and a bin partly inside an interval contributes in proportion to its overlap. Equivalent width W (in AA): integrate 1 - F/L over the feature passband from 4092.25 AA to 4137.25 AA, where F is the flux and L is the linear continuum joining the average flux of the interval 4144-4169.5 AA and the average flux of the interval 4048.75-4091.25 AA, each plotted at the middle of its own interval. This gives -2.57 AA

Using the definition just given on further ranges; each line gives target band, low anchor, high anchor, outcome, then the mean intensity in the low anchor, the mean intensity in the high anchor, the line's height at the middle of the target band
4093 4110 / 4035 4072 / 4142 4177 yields 0.52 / 17.6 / 16.9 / 17.2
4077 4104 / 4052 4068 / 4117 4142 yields 0.16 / 16.3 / 18.8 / 17.4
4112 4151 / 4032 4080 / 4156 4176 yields -1.59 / 17.5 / 17.6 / 17.6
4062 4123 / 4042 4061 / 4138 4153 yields -1.24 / 18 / 16.7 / 17.4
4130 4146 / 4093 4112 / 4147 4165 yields -0.88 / 16.8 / 17.3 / 17.1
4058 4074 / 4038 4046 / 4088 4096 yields 0.58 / 17.8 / 17.4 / 17.6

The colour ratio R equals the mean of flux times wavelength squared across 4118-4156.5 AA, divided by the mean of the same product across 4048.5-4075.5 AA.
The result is 1.05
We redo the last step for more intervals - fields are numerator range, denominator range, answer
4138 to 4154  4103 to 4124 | 0.91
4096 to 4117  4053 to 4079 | 1.05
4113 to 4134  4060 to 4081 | 1.16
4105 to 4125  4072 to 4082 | 1.07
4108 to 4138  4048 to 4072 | 1.14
